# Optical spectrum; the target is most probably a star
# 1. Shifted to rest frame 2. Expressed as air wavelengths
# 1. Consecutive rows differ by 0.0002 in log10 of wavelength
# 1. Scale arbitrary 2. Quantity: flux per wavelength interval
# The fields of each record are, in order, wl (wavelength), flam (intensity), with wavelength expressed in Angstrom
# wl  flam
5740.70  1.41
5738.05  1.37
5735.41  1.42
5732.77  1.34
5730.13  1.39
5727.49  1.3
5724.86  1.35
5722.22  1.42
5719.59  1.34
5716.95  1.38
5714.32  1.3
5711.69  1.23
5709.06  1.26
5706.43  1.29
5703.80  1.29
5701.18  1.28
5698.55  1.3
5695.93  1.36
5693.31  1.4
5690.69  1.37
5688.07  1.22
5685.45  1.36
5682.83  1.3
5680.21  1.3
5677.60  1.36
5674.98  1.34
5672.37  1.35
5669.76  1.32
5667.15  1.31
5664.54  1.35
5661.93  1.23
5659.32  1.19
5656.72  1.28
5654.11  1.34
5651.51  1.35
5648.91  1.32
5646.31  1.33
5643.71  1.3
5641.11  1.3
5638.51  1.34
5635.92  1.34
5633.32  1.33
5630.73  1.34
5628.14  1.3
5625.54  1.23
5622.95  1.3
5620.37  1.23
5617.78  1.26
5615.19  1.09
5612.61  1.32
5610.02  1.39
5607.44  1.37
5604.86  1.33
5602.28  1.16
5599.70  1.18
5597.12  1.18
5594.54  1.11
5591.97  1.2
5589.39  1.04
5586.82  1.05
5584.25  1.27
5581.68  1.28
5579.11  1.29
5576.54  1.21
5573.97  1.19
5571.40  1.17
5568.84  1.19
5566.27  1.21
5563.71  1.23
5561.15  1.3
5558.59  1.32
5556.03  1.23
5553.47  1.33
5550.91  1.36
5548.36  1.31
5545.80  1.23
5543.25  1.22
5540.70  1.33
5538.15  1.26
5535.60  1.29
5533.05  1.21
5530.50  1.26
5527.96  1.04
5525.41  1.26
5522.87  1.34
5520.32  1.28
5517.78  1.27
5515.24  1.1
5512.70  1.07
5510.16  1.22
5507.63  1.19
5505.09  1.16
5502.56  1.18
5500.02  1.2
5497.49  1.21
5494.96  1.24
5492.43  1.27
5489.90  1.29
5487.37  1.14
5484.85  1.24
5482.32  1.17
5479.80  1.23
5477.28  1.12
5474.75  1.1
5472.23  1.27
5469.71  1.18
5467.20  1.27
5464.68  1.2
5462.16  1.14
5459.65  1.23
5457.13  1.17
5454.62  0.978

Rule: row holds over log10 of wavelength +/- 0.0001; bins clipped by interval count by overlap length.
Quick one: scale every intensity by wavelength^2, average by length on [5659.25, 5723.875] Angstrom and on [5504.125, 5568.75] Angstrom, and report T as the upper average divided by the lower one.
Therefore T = 1.12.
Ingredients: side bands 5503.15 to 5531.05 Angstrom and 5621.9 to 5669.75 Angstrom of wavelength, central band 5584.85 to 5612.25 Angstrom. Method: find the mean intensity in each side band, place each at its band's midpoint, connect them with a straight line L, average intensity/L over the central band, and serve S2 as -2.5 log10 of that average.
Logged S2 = 0.05 mag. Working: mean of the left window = 1.2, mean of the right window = 1.3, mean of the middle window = 1.21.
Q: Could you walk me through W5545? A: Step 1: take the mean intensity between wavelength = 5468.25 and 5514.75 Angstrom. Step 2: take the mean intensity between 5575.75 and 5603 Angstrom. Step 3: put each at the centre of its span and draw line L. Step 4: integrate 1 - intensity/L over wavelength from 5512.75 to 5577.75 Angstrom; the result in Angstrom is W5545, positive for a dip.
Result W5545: -3.2 Angstrom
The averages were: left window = 1.19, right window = 1.18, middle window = 1.24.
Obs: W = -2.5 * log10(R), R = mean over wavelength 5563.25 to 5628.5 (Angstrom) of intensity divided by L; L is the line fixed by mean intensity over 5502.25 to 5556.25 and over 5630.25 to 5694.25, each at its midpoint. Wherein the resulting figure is 0.048 mag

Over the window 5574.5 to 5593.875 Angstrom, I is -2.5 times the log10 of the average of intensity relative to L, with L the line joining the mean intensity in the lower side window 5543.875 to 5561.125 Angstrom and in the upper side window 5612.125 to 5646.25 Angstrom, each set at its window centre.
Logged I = 0.09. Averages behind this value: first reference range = 1.29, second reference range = 1.28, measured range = 1.19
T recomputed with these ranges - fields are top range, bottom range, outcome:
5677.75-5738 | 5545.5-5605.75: 1.14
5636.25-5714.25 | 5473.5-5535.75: 1.16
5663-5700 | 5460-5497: 1.19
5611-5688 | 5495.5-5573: 1.10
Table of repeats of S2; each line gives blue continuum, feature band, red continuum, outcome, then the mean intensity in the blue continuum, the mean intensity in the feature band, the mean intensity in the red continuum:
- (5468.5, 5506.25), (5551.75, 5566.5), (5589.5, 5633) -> -0.04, 1.2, 1.28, 1.25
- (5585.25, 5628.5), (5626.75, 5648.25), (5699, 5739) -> -0.06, 1.22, 1.32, 1.33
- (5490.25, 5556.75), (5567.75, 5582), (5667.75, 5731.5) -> 0.04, 1.23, 1.22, 1.33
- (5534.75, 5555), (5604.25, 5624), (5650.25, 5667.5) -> 0.01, 1.29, 1.28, 1.29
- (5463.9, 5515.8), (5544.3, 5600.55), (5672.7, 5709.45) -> 0.02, 1.19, 1.22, 1.32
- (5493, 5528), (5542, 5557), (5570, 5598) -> -0.08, 1.2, 1.28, 1.18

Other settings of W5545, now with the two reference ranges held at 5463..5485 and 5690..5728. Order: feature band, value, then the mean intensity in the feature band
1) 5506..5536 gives 0.31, 1.21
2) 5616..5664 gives -0.28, 1.29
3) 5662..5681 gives -0.34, 1.33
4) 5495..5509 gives 0.20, 1.19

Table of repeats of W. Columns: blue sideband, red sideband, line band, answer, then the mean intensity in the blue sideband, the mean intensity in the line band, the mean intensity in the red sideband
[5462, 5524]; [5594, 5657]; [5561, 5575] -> 0.035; 1.2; 1.21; 1.28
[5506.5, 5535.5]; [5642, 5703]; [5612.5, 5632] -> 0.021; 1.21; 1.26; 1.32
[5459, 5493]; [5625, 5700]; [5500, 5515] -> 0.053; 1.2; 1.16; 1.32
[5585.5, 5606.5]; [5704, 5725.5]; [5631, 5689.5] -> -0.057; 1.16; 1.31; 1.32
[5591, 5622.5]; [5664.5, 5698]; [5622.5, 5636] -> -0.031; 1.24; 1.3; 1.33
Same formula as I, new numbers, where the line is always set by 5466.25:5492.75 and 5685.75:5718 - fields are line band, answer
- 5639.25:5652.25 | -0.03 mag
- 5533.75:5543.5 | -0.04 mag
